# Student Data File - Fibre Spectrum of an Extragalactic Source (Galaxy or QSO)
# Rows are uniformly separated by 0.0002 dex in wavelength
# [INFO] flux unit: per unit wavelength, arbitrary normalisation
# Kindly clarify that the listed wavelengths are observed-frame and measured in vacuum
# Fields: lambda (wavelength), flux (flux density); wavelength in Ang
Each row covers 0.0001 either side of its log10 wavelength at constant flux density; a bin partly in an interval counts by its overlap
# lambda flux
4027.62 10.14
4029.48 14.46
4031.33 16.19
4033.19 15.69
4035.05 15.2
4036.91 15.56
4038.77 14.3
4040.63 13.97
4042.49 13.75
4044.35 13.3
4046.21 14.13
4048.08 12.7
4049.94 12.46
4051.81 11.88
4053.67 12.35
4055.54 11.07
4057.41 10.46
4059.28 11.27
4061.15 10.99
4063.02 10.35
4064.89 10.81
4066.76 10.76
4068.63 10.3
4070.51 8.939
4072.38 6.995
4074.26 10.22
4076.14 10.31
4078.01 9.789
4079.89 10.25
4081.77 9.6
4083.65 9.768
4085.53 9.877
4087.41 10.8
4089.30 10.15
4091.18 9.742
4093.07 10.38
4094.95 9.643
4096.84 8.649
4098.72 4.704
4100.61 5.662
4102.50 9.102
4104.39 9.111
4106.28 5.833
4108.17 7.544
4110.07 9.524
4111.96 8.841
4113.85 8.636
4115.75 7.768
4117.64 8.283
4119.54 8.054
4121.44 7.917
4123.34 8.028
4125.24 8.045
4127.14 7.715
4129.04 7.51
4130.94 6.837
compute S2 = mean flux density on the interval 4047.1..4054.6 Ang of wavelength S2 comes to 12.4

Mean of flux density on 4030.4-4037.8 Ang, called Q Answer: 15.7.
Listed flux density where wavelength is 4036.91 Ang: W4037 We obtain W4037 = 15.56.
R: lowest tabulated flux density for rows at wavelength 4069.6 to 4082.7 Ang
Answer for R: 6.995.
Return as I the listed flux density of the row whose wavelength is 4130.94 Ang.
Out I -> 6.837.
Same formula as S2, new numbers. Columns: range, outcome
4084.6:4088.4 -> 10.3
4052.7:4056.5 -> 11.7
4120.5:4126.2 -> 7.99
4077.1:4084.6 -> 9.85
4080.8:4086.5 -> 9.76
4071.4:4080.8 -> 9.51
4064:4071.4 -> 10.2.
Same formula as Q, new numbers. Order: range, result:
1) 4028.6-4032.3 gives 15.4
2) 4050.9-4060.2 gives 11.4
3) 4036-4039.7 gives 14.9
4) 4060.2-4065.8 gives 10.7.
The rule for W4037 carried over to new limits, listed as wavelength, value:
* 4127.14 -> 7.715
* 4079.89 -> 10.25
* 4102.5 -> 9.102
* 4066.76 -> 10.76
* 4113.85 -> 8.636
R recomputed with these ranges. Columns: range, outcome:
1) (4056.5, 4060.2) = 10.46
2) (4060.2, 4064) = 10.35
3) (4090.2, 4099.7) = 4.704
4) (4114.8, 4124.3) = 7.768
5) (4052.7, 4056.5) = 11.07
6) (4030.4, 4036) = 15.2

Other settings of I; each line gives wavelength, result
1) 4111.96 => 8.841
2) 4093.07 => 10.38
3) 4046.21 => 14.13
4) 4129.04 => 7.51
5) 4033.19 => 15.69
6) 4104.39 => 9.111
